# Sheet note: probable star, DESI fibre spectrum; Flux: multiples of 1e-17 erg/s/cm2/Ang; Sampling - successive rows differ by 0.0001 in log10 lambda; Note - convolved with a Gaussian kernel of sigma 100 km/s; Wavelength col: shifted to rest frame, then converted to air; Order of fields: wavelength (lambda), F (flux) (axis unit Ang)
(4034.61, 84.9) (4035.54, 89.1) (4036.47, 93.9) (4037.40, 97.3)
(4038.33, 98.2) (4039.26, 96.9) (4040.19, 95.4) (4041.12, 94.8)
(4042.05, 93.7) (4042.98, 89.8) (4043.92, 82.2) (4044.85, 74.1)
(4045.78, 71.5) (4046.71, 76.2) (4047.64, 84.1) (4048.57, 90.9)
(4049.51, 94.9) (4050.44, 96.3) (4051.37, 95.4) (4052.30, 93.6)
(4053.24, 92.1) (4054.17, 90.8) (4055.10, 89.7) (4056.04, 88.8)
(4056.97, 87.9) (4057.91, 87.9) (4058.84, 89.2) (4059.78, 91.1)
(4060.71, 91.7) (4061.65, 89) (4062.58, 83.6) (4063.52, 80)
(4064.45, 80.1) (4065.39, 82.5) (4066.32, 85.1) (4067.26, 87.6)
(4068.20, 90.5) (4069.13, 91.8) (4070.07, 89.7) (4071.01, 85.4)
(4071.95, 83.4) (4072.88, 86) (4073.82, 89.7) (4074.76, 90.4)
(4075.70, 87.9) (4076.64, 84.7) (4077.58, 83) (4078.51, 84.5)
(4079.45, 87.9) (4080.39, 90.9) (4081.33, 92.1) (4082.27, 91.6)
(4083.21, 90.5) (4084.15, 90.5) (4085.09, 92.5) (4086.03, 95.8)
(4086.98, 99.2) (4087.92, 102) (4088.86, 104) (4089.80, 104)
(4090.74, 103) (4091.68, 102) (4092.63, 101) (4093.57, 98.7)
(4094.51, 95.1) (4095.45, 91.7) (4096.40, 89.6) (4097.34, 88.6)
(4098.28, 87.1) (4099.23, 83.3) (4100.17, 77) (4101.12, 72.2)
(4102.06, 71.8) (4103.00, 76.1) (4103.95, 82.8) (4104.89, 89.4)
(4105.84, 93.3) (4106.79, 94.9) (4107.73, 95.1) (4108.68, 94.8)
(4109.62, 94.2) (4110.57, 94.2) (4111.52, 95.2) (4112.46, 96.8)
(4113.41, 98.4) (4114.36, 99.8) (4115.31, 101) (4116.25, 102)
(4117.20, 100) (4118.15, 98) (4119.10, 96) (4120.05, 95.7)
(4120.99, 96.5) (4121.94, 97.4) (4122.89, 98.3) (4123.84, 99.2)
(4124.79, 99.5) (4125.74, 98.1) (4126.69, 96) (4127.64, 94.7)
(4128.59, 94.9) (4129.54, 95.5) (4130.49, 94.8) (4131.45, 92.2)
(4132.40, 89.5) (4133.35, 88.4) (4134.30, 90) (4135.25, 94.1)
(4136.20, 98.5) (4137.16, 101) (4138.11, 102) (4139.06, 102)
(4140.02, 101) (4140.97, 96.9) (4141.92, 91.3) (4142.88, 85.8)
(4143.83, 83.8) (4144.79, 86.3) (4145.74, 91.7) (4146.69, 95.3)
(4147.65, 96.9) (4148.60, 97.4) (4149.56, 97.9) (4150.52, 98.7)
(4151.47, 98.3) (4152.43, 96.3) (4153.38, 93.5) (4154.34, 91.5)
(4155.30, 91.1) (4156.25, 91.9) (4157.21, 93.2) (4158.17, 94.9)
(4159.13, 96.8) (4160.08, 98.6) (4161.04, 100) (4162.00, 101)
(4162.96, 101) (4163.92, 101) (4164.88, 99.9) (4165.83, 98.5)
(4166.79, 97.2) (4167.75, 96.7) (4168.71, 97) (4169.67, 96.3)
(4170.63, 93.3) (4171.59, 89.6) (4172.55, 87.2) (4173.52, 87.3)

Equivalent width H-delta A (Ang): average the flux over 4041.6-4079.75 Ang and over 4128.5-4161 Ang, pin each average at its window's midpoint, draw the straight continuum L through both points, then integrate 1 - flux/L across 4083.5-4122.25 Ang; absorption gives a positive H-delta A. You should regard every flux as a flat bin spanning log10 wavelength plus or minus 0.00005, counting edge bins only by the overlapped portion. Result -1.2 Ang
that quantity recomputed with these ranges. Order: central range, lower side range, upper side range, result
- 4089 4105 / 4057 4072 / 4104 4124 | 0.6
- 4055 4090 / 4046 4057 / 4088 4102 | 0.6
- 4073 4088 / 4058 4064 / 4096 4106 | -0.9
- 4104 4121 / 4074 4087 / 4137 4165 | -0.7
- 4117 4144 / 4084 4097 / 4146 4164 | 0.4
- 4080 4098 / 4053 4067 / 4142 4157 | -1.4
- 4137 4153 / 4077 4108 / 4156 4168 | 0.1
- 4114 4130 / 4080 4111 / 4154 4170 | -0.7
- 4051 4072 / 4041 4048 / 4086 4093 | 0.4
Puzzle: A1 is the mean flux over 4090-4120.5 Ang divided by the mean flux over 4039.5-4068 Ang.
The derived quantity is 1.05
